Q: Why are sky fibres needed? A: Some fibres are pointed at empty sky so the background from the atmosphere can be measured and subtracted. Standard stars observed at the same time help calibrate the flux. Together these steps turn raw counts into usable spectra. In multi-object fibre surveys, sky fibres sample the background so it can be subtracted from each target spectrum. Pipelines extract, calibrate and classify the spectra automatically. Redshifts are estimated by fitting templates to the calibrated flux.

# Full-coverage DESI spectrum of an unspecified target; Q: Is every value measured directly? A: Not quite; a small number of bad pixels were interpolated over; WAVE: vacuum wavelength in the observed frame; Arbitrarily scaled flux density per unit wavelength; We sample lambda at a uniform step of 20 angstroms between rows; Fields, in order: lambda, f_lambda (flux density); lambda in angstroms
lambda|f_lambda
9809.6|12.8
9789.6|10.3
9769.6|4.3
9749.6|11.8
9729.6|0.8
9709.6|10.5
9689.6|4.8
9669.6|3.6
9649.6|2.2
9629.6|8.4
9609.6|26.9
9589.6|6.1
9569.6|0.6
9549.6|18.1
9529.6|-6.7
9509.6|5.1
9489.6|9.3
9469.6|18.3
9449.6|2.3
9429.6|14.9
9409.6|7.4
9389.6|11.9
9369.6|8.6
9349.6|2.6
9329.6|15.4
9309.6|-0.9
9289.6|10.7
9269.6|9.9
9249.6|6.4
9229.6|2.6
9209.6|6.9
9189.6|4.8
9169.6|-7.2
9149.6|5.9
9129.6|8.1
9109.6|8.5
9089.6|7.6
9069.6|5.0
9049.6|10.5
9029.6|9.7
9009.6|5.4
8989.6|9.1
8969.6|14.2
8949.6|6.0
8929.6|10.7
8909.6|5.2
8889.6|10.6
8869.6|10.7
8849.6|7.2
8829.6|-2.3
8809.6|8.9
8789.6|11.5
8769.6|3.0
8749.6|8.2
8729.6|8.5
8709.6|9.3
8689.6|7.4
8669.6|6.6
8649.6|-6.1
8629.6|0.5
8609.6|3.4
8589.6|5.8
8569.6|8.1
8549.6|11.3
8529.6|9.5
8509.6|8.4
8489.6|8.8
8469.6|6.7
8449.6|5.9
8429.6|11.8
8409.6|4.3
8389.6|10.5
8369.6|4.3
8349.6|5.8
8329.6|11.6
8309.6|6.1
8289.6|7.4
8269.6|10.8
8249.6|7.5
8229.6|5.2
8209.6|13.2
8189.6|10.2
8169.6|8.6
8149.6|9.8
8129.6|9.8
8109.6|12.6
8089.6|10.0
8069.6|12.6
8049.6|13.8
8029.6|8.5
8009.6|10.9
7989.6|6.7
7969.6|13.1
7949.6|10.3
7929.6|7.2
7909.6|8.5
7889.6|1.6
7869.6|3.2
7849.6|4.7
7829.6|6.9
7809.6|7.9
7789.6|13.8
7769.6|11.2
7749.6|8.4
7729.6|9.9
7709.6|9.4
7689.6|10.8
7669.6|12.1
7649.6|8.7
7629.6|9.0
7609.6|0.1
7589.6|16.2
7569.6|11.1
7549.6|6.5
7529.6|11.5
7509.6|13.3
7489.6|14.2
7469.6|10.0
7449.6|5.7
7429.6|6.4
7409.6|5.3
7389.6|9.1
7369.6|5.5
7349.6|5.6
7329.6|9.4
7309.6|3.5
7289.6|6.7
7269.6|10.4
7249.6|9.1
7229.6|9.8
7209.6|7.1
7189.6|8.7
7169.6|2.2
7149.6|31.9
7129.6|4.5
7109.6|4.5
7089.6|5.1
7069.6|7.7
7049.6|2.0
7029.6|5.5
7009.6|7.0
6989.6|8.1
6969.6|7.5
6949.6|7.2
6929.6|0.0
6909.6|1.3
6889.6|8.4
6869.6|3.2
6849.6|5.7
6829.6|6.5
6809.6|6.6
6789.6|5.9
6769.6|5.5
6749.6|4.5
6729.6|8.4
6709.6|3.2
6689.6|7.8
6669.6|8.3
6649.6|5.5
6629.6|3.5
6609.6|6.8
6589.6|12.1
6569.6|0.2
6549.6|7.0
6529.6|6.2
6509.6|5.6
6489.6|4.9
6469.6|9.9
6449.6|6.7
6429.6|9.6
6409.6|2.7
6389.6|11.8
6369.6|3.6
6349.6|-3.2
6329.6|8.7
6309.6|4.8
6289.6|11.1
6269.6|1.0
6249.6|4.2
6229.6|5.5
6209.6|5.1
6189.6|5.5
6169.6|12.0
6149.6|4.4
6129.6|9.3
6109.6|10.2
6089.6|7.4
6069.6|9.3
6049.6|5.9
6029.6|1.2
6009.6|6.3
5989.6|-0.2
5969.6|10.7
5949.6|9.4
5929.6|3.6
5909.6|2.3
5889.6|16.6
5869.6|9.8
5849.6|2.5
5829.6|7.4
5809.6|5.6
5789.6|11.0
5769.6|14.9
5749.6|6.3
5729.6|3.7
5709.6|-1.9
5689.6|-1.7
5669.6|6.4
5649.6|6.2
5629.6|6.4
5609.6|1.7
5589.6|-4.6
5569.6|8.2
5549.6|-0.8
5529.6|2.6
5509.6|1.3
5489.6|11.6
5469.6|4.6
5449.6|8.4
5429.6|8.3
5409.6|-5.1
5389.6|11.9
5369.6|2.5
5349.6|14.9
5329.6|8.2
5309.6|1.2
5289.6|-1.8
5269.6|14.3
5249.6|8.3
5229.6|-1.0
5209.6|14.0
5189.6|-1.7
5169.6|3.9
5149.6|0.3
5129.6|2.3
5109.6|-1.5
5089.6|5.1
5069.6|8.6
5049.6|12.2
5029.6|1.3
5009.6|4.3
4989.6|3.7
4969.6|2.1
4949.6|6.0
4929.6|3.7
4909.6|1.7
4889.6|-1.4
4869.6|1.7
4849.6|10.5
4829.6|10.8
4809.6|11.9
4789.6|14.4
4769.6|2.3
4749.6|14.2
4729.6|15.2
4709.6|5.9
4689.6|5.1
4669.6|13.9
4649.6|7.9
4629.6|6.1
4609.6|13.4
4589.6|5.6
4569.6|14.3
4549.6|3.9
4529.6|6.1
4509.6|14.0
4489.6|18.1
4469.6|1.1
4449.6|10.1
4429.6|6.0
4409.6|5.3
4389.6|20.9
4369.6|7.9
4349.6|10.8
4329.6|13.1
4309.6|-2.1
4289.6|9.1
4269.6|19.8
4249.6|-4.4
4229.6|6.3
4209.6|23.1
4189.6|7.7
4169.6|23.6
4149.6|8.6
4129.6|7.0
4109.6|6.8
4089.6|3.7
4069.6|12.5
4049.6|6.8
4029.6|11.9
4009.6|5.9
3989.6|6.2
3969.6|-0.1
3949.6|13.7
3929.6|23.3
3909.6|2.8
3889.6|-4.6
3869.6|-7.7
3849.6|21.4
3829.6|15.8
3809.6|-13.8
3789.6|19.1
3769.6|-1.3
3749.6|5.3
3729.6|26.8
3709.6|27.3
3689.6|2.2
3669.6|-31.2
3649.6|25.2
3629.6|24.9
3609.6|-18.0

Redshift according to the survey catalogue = 0.919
